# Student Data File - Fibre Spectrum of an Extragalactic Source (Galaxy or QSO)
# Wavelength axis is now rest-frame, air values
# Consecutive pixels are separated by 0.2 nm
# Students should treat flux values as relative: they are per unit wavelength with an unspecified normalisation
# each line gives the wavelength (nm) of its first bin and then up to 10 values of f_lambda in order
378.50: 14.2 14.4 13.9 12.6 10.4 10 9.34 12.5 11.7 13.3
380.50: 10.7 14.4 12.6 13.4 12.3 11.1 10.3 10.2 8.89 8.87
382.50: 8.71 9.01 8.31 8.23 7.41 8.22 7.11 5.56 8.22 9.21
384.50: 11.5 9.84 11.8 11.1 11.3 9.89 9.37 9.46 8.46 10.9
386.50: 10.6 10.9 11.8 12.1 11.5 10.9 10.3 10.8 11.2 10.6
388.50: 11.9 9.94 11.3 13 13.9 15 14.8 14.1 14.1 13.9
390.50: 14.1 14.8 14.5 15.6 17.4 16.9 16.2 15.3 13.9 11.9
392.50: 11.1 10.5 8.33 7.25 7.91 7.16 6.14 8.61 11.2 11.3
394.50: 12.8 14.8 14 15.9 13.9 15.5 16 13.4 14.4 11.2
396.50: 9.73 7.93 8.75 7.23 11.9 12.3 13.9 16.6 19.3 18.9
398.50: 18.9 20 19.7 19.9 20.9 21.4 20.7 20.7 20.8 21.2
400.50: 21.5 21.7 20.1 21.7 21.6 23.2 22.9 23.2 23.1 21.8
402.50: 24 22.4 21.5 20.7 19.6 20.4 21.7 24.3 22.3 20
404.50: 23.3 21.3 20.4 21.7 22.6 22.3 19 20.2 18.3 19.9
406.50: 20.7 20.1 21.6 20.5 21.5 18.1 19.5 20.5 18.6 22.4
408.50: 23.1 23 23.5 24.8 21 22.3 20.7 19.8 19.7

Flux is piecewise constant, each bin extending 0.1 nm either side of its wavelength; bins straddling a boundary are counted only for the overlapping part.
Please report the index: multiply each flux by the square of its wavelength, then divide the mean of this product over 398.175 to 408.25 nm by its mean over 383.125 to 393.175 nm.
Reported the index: 1.95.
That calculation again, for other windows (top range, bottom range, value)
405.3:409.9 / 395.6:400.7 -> 1.34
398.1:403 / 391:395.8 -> 1.77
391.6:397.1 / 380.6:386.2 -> 1.25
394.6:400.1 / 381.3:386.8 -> 1.76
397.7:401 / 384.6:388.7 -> 1.99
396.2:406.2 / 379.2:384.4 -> 2.15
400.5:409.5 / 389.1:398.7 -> 1.73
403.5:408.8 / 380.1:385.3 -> 2.35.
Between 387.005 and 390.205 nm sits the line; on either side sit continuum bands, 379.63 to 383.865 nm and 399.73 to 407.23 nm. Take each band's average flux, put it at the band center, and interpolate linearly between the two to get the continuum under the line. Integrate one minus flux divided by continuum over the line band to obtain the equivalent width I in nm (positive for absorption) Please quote 0.37 nm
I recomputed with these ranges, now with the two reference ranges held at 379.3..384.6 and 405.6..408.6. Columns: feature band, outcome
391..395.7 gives 0.72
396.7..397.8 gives 0.39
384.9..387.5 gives 0.24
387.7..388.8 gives 0.15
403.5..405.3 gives -0.25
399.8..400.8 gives -0.21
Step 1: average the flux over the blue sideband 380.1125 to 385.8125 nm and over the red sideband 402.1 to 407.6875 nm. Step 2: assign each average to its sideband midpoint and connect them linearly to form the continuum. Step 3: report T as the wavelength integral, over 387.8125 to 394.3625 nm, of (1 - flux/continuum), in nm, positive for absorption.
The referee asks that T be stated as 0.818 nm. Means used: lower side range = 10.1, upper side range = 21.1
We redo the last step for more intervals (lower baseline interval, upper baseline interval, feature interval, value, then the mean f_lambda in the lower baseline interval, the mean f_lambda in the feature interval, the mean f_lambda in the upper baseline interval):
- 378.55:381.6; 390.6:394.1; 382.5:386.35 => 0.94 nm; 12.2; 9.17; 11.9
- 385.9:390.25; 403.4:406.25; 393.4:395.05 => 0.48 nm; 11.8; 10.9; 21.2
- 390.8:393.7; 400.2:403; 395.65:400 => 0.65 nm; 12.2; 15.6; 22.1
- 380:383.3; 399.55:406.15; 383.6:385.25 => 0.38 nm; 10.7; 9.35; 21.5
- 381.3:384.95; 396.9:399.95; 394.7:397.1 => 0.47 nm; 9.08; 12.6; 17.1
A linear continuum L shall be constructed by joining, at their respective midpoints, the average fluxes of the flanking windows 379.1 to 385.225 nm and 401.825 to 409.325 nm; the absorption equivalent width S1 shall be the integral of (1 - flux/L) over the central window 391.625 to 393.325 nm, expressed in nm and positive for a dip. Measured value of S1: 0.41 nm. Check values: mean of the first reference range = 10.2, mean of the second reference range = 21.4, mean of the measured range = 11.5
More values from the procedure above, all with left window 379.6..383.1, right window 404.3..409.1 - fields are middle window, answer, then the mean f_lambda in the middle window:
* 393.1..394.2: 0.53 nm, 8.12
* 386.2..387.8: 0.24 nm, 11.1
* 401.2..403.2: -0.34 nm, 22.4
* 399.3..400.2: -0.13 nm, 20.9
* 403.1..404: -0.08 nm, 21.4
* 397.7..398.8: -0.04 nm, 18.3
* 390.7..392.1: -0.08 nm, 15.8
